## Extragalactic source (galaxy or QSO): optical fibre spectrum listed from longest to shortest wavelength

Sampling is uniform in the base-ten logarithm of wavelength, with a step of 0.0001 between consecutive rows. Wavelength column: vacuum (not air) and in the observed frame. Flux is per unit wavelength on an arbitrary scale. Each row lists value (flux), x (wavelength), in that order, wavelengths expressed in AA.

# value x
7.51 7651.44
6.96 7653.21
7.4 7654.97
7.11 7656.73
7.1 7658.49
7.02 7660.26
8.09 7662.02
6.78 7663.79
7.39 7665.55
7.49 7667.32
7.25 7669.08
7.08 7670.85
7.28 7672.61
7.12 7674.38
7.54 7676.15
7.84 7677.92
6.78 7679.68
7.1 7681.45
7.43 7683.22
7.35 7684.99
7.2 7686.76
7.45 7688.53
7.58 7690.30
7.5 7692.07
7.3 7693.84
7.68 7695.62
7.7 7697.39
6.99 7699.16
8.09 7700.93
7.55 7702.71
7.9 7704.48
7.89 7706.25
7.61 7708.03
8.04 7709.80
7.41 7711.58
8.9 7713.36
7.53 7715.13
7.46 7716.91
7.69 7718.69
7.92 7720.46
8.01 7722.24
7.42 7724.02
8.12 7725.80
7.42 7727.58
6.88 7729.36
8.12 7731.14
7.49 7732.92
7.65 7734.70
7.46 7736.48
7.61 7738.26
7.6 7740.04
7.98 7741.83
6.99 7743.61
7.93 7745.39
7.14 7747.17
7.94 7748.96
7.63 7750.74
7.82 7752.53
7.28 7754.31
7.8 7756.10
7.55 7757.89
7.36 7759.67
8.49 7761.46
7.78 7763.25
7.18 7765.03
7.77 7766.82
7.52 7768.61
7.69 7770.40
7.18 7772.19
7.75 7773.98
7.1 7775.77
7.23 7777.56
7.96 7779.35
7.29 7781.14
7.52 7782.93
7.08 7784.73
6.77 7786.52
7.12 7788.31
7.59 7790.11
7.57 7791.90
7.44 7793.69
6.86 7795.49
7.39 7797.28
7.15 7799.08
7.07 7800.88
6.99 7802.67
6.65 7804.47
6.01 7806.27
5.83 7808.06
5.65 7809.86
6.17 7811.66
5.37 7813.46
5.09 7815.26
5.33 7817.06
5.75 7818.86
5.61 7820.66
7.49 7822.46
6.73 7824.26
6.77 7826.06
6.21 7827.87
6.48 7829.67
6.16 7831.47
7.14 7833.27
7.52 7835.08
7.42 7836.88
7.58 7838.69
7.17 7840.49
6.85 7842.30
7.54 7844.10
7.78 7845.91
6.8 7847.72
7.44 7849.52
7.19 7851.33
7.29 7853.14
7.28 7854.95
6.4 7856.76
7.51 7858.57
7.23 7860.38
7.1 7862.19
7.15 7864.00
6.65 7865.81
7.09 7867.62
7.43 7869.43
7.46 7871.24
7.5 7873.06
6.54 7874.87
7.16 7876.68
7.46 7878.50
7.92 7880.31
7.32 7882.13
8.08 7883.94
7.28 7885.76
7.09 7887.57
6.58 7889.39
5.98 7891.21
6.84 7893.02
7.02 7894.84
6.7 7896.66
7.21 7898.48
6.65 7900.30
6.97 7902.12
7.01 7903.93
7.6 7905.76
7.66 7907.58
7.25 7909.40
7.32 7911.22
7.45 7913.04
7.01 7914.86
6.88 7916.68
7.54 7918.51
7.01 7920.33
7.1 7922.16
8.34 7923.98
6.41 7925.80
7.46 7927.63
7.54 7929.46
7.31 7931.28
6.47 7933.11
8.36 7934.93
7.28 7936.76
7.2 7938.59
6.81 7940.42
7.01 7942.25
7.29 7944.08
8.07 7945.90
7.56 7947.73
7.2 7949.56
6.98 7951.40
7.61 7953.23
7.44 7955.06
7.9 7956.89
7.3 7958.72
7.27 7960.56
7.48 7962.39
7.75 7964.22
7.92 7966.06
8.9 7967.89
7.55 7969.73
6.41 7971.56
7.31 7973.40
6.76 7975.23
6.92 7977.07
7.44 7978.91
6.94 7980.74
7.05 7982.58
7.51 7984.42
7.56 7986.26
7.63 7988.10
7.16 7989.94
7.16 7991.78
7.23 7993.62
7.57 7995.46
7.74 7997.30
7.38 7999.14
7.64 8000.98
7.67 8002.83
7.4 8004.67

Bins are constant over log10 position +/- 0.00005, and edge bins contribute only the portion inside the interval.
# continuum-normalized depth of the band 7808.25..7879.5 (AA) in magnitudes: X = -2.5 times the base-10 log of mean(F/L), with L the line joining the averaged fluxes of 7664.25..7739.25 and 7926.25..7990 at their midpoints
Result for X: 0.095 mag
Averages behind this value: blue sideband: 7.55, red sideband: 7.38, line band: 6.83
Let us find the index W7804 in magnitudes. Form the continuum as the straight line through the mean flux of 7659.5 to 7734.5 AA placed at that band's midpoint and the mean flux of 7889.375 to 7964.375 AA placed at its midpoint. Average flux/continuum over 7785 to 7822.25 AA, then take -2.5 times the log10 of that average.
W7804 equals 0.14 mag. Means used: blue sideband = 7.54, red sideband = 7.24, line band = 6.5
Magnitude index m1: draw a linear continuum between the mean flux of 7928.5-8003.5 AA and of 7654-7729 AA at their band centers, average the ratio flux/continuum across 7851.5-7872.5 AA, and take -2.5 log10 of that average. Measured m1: 0.04 mag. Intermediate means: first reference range 7.51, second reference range 7.4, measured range 7.15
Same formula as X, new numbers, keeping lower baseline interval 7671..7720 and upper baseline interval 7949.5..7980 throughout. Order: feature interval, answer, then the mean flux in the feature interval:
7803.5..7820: 0.29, 5.76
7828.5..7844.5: 0.06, 7.07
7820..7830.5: 0.14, 6.57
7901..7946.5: 0.02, 7.29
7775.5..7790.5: 0.03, 7.29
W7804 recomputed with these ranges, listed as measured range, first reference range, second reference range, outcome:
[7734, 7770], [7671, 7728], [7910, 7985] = -0.01 mag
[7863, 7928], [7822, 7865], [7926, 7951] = 0.01 mag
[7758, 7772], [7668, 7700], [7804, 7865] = -0.10 mag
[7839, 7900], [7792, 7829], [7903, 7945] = -0.05 mag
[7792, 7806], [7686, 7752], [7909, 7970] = 0.07 mag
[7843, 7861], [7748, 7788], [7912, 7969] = 0.03 mag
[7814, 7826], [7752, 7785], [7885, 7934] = 0.22 mag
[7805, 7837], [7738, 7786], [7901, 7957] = 0.20 mag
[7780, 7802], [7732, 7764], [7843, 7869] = 0.03 mag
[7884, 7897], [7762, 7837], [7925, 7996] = 0.04 mag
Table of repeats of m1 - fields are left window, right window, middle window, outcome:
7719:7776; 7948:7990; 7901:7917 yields 0.03 mag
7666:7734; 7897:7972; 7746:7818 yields 0.06 mag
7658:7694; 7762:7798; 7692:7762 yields -0.04 mag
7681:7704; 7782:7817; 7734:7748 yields -0.07 mag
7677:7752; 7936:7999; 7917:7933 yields 0.02 mag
